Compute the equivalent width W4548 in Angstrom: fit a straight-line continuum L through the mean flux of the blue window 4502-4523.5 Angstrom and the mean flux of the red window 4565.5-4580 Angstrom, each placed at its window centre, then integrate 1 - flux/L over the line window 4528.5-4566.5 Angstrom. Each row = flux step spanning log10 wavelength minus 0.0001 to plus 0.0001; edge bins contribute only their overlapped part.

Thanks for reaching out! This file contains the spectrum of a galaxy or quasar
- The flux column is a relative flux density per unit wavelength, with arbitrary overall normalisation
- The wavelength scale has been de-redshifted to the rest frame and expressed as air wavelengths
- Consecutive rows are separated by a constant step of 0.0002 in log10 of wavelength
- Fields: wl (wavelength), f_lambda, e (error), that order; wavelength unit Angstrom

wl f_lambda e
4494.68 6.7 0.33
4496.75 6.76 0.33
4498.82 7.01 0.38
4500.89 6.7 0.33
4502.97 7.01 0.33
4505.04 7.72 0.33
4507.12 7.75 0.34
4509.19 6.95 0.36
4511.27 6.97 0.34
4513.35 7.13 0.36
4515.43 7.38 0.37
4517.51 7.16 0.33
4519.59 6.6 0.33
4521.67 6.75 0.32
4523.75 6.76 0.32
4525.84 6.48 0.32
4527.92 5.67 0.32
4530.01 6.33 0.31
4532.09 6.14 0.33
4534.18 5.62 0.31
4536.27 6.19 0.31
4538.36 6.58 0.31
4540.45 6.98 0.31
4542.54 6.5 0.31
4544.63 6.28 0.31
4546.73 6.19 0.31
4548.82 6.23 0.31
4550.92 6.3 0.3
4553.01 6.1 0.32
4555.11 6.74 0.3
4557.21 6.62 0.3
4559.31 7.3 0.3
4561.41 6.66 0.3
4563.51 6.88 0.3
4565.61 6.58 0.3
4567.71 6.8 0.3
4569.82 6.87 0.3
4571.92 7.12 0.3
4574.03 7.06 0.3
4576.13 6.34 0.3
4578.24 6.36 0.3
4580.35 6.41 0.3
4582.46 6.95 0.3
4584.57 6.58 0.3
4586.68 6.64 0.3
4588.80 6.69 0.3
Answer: 2.5 Angstrom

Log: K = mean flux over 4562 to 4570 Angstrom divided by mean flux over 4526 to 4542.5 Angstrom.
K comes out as 1.1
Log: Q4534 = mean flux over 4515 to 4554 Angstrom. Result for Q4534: 6.42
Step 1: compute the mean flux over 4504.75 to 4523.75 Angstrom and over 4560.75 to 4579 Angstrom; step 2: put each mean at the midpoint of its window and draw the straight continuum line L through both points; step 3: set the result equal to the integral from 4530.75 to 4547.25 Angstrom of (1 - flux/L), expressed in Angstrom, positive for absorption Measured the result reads 1.5 Angstrom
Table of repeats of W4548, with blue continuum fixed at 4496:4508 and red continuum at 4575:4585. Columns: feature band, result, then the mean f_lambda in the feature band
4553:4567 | -0.11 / 6.74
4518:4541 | 1.85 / 6.38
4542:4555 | 0.94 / 6.29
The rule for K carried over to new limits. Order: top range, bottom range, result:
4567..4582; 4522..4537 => 1.08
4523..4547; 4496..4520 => 0.89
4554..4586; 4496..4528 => 0.97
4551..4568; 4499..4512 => 0.93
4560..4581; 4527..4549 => 1.08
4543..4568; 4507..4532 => 0.97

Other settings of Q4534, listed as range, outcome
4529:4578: 6.54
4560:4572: 6.81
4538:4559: 6.48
